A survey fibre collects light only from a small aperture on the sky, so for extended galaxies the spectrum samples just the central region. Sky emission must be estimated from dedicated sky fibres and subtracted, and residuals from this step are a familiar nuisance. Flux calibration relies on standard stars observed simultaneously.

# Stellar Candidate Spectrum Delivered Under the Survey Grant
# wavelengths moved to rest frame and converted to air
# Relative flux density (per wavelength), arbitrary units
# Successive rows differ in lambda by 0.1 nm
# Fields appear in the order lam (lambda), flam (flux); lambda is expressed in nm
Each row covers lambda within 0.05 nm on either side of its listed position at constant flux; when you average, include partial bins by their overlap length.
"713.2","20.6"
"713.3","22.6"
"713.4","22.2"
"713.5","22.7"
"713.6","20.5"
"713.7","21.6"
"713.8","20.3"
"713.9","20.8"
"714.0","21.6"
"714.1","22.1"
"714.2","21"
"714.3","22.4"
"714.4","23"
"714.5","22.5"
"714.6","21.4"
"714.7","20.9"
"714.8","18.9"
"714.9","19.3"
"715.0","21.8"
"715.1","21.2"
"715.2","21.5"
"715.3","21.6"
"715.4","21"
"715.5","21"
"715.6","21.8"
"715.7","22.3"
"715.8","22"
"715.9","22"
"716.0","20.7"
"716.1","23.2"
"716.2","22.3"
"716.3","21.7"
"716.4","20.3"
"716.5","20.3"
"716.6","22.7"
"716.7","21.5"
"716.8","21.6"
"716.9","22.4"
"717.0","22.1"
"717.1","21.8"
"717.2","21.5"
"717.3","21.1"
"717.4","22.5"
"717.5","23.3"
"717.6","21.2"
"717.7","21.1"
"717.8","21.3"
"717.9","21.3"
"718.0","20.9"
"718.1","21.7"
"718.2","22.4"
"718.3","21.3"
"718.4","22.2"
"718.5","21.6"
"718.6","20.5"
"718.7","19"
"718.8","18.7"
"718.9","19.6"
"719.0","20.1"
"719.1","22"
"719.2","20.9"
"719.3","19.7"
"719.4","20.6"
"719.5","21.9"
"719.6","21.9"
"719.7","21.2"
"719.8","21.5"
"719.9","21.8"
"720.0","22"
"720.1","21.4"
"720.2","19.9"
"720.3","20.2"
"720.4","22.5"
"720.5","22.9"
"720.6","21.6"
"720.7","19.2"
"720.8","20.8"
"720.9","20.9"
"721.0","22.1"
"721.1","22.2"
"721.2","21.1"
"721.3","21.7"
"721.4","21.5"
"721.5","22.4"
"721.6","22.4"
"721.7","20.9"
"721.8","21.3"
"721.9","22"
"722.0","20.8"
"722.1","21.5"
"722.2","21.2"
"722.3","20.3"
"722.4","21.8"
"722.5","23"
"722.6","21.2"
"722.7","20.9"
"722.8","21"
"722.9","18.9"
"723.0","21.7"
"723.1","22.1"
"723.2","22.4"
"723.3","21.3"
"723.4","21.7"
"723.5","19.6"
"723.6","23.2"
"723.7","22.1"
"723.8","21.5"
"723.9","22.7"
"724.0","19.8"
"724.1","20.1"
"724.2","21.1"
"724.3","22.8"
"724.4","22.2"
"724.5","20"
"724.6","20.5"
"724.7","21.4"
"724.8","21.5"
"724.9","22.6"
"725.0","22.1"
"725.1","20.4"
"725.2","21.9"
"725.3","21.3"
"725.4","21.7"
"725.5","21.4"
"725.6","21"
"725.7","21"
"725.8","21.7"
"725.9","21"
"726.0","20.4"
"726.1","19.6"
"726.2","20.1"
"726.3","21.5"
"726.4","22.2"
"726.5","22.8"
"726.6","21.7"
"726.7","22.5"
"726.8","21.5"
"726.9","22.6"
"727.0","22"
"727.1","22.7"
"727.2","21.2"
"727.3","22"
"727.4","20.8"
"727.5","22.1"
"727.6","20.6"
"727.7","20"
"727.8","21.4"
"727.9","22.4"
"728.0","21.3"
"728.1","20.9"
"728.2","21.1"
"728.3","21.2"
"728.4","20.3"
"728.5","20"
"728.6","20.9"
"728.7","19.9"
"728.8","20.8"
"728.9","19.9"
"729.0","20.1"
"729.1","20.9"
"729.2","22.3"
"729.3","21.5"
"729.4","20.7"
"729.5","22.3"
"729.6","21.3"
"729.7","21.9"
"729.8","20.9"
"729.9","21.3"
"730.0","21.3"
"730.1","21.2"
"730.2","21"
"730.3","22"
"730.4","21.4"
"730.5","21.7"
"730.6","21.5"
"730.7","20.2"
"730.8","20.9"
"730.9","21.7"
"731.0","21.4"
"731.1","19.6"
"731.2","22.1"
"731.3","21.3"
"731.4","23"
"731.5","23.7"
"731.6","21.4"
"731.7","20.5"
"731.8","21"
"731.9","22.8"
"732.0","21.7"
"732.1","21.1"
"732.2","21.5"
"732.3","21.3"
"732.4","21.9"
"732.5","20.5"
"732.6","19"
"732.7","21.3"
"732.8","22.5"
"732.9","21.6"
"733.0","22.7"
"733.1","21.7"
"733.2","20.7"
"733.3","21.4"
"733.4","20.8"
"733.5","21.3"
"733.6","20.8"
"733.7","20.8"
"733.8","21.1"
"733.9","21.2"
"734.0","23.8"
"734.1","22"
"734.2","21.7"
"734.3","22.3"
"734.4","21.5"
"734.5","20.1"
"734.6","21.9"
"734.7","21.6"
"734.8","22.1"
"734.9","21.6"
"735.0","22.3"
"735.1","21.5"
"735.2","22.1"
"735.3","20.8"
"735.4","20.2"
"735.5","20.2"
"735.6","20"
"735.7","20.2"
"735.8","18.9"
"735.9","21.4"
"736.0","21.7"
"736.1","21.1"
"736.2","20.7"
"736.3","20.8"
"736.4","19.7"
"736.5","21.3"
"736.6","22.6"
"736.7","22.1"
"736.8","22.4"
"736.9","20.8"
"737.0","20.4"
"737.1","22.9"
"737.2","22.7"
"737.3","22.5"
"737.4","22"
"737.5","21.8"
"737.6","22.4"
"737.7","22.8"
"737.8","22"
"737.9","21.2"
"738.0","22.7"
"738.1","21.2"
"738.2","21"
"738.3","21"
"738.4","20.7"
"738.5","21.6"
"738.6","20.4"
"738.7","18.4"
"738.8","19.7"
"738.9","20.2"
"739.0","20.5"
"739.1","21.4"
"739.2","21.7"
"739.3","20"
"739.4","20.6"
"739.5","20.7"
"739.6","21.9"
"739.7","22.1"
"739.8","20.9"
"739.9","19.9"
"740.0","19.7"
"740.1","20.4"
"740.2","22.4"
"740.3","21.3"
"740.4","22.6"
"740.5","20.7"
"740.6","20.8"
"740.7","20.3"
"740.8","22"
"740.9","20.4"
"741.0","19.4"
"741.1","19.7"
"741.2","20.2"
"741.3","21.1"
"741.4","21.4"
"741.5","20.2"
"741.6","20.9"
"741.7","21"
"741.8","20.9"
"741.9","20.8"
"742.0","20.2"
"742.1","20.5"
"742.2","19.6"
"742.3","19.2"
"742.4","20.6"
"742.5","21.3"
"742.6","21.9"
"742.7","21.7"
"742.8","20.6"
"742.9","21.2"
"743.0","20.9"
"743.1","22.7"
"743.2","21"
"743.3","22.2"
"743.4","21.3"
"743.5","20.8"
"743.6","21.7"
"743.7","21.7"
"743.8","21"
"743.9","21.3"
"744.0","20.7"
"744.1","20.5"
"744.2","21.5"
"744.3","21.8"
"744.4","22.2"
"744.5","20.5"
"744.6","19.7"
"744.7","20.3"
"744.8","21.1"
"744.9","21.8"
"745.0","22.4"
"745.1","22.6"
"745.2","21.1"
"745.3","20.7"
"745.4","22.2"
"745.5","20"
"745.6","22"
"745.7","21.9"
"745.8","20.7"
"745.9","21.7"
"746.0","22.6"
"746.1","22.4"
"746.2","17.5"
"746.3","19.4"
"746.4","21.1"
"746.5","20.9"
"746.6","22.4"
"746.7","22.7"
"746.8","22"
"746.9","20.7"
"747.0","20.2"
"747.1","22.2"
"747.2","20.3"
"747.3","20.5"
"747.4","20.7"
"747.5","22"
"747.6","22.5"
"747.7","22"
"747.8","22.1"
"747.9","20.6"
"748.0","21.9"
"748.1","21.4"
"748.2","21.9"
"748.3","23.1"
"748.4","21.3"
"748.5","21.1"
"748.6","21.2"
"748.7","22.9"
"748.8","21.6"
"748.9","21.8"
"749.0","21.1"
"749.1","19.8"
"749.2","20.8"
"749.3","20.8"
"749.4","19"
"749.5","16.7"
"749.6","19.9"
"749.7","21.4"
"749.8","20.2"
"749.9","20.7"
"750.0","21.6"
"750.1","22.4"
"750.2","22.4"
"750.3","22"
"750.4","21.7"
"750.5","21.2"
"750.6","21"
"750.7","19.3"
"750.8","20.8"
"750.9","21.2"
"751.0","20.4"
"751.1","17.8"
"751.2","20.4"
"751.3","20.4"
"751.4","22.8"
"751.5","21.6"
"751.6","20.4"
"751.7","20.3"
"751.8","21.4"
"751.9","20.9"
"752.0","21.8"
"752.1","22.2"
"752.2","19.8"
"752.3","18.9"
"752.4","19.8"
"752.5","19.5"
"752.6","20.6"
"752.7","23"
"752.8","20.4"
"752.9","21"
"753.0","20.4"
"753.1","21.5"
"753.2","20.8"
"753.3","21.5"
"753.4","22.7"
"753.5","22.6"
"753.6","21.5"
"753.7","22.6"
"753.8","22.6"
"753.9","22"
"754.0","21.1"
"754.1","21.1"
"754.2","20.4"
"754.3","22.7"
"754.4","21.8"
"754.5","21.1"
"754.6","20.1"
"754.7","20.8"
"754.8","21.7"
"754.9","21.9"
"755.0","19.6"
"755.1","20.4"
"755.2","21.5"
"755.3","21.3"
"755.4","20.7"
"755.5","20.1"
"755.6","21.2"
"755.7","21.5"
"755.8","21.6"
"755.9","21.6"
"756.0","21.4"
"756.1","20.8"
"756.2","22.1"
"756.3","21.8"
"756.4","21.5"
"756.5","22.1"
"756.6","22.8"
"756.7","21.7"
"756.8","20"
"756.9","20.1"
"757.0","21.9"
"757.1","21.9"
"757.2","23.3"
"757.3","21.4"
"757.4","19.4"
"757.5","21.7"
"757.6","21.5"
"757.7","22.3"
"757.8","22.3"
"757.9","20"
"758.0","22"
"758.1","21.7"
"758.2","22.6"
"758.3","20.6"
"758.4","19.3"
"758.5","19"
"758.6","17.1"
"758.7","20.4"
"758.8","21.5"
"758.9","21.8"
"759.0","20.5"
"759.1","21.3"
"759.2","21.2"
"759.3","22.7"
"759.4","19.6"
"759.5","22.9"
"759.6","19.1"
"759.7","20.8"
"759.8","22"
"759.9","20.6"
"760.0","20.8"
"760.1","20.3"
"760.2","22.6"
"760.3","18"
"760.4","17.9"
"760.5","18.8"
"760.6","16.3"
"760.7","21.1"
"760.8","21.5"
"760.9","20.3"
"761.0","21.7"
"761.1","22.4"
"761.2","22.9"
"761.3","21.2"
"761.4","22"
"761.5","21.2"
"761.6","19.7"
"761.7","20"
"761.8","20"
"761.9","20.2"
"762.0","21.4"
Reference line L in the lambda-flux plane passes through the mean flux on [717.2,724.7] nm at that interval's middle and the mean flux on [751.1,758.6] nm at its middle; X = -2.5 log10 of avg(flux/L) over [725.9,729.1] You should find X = 0.01 mag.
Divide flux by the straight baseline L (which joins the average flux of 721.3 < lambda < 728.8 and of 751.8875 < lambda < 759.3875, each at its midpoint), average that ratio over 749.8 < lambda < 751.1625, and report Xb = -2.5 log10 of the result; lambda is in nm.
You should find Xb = 0.02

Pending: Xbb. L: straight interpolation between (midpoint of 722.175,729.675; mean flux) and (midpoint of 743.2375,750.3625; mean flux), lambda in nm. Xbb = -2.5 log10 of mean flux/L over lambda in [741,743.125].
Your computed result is 0.03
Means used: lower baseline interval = 21.3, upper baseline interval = 21.2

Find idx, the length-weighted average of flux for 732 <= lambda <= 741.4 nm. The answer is 21.2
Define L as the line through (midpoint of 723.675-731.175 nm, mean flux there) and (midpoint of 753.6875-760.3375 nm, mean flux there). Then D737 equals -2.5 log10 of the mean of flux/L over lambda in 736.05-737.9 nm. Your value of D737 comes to -0.02 mag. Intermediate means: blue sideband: 21.3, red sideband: 21.2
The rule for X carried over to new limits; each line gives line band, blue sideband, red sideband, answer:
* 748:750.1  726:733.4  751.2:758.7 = 0.01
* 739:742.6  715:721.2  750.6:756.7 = 0.02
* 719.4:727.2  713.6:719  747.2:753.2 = -0.01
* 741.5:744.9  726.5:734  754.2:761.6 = 0.01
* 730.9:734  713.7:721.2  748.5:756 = -0.01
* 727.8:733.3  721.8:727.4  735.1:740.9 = 0.00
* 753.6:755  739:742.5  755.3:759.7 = -0.02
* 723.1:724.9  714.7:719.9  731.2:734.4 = 0.00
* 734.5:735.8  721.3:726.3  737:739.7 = 0.01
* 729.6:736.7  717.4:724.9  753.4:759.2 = 0.00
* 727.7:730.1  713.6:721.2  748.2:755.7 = 0.01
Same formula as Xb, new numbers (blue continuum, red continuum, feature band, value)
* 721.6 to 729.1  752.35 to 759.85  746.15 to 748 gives 0.01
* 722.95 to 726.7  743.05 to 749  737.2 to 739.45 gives 0.01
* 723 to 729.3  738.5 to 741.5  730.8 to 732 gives -0.03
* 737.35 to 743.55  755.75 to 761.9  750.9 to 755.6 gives 0.00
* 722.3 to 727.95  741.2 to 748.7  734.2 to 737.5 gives 0.00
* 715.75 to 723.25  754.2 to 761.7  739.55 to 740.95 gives 0.00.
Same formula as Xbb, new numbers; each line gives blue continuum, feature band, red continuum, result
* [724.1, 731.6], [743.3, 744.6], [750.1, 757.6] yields 0.00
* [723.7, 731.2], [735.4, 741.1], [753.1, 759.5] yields 0.01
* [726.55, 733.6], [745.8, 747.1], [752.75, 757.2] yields 0.01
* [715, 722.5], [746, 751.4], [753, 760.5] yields 0.01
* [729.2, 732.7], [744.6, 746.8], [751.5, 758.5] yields 0.00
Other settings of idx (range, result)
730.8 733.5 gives 21.5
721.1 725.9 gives 21.4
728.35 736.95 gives 21.3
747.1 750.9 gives 21.1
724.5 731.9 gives 21.3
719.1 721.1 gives 21.3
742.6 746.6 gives 21.2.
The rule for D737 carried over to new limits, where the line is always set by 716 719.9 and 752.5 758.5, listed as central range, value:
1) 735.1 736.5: 0.035 mag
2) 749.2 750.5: 0.031 mag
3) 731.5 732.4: -0.011 mag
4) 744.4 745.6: 0.007 mag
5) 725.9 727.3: -0.013 mag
